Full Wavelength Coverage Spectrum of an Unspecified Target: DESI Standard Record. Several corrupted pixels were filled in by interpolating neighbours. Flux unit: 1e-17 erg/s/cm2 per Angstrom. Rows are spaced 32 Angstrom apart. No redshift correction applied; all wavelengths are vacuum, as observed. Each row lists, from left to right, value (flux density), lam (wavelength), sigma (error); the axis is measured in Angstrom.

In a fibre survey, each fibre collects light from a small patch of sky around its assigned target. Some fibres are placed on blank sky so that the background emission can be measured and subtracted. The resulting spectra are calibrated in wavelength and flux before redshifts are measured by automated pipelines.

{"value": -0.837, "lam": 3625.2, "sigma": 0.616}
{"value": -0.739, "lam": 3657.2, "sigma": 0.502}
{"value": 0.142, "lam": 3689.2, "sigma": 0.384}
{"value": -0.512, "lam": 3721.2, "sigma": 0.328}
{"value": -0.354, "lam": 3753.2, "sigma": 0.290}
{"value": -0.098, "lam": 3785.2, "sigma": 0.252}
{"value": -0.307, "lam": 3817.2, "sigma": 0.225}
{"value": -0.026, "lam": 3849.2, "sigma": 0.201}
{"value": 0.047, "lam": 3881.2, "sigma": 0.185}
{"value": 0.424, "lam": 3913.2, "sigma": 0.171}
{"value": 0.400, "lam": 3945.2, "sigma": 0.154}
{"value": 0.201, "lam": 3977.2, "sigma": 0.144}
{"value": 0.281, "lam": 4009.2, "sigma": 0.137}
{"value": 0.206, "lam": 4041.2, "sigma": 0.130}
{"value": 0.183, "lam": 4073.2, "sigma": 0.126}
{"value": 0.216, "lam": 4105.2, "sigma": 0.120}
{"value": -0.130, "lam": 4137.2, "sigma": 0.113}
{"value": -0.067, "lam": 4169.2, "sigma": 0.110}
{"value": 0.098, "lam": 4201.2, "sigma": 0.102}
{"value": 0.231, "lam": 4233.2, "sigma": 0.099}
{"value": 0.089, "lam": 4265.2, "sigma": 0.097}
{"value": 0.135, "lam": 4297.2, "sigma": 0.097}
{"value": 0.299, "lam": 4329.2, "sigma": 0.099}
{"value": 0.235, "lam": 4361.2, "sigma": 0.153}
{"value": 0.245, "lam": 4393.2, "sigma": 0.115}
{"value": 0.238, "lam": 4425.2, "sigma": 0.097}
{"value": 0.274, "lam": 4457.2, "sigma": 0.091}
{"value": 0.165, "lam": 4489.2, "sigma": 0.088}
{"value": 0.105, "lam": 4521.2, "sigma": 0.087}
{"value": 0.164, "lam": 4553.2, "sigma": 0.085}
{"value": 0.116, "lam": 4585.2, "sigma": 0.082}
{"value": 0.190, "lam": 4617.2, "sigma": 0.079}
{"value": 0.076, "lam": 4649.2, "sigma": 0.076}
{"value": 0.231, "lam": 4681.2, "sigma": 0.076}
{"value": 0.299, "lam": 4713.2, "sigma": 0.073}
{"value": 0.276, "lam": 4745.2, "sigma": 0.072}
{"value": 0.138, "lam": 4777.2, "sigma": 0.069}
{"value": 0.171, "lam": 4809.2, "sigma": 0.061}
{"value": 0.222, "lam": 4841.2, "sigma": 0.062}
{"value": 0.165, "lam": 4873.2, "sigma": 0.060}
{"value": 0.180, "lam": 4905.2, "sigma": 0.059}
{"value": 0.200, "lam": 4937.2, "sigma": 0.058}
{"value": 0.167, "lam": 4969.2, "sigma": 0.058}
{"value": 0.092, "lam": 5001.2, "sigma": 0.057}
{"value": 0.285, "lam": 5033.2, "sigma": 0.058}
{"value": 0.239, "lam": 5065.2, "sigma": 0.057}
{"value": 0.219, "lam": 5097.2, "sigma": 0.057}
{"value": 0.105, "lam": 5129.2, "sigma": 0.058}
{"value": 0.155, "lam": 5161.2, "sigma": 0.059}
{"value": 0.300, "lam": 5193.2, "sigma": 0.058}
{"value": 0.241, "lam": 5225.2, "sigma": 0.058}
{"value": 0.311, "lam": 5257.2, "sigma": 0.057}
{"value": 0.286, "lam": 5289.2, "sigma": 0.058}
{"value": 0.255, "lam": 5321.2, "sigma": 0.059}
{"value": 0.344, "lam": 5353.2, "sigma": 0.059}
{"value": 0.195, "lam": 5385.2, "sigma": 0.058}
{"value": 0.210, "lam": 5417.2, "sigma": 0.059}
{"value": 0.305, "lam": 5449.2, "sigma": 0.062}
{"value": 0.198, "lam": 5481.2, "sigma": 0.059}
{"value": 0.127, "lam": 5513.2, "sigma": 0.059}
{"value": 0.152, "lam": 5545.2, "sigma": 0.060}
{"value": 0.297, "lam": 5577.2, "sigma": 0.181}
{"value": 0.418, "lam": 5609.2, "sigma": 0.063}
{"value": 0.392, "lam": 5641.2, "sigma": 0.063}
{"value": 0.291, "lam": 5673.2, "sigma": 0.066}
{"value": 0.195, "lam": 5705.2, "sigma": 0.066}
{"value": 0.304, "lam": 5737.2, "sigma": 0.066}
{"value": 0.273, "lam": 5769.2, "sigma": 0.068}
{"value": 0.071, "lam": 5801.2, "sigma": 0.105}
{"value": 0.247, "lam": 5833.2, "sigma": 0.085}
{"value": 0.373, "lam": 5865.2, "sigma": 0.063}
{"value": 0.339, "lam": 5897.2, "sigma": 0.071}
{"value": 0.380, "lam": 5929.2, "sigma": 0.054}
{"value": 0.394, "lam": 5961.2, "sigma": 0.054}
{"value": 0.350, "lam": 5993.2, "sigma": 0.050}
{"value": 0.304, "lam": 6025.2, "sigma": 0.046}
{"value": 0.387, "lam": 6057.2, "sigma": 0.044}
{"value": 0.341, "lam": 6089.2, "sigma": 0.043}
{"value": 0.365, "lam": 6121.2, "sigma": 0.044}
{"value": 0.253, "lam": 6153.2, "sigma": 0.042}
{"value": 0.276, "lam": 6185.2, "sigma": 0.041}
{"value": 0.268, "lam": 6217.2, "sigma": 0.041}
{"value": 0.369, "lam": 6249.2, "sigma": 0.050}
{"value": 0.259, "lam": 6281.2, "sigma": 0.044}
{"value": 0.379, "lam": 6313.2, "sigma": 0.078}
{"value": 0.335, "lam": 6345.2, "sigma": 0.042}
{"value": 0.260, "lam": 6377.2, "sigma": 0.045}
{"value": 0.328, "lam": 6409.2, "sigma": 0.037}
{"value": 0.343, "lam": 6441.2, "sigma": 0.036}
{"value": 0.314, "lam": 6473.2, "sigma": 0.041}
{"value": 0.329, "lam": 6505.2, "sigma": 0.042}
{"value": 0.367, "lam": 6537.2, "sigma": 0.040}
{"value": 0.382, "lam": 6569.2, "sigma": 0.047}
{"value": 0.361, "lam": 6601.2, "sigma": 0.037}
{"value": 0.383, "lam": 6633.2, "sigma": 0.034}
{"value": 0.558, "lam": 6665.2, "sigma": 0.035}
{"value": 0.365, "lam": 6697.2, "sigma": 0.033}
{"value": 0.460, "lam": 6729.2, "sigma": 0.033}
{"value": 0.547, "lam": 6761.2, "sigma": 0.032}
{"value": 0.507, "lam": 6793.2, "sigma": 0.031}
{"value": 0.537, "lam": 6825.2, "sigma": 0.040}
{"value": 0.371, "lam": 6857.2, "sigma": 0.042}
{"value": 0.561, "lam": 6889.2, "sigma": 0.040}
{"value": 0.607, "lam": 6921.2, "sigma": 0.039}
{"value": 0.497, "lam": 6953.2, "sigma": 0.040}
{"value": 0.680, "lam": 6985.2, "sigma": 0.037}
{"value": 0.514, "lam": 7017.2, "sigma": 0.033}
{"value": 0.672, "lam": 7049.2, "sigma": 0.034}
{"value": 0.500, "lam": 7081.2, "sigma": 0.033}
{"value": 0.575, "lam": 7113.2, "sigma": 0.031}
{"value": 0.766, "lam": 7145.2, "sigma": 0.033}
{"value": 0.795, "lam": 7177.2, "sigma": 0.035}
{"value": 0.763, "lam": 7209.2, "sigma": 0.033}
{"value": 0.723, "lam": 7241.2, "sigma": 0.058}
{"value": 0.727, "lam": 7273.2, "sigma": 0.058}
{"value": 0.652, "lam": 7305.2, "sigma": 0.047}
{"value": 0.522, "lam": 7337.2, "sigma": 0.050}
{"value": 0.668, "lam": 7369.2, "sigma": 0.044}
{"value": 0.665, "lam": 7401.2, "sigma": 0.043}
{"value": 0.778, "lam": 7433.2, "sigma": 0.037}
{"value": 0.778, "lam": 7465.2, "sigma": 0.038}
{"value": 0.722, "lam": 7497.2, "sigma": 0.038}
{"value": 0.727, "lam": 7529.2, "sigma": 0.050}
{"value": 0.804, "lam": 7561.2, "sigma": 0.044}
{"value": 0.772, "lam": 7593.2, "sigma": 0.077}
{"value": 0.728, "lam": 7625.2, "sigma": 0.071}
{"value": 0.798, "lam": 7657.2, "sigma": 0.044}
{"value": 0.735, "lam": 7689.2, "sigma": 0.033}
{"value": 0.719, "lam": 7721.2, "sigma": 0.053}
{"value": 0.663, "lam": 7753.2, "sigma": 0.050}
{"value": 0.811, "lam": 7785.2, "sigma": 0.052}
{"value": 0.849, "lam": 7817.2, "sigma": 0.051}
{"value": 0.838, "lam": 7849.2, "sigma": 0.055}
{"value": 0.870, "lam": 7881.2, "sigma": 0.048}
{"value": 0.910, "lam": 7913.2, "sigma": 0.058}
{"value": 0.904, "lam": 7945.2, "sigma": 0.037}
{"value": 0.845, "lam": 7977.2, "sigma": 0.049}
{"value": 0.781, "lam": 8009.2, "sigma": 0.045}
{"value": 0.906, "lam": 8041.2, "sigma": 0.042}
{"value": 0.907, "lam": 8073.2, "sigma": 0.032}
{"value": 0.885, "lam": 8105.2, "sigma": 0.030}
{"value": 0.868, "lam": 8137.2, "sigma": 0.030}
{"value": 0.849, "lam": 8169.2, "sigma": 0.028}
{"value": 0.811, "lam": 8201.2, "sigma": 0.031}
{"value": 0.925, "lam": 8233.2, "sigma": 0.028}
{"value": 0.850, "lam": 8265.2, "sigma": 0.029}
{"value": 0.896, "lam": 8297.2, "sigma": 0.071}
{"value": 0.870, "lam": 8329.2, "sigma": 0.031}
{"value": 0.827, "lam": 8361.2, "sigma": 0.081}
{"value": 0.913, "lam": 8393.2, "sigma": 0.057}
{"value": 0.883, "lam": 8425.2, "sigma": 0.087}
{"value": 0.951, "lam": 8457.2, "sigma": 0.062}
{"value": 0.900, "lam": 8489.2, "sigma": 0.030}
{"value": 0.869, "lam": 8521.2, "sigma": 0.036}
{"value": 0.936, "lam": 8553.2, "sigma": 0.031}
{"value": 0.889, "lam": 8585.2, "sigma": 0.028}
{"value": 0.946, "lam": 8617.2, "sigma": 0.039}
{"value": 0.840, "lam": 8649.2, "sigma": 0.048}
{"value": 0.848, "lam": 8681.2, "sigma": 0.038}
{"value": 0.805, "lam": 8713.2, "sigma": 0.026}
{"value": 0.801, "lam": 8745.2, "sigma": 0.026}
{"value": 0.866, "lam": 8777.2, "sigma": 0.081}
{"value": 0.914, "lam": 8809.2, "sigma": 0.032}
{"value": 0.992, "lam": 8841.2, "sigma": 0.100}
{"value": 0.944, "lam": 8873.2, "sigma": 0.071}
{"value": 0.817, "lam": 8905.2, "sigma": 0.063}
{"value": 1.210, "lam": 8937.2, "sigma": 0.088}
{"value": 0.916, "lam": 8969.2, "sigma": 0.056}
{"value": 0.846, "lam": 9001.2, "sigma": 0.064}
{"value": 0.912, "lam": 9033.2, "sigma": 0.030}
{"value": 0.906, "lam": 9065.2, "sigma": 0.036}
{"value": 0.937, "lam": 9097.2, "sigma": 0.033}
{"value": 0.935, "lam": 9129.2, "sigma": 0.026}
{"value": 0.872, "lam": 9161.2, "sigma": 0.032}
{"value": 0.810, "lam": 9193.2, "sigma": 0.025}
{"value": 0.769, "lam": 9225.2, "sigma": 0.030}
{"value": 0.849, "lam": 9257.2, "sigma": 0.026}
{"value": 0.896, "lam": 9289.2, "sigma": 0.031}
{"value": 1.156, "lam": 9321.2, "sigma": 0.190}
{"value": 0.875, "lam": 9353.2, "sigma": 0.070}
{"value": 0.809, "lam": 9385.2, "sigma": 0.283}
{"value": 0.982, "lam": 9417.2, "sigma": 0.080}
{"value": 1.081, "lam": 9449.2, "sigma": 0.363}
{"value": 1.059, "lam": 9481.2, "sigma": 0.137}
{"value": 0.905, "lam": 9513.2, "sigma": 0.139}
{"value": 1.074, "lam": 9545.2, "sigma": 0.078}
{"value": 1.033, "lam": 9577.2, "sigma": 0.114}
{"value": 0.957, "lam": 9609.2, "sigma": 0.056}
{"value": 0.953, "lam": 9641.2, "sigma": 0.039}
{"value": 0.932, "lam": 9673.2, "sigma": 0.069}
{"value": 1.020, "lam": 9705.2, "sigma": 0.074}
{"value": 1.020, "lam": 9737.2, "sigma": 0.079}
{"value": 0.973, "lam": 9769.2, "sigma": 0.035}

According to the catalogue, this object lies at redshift 0.786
